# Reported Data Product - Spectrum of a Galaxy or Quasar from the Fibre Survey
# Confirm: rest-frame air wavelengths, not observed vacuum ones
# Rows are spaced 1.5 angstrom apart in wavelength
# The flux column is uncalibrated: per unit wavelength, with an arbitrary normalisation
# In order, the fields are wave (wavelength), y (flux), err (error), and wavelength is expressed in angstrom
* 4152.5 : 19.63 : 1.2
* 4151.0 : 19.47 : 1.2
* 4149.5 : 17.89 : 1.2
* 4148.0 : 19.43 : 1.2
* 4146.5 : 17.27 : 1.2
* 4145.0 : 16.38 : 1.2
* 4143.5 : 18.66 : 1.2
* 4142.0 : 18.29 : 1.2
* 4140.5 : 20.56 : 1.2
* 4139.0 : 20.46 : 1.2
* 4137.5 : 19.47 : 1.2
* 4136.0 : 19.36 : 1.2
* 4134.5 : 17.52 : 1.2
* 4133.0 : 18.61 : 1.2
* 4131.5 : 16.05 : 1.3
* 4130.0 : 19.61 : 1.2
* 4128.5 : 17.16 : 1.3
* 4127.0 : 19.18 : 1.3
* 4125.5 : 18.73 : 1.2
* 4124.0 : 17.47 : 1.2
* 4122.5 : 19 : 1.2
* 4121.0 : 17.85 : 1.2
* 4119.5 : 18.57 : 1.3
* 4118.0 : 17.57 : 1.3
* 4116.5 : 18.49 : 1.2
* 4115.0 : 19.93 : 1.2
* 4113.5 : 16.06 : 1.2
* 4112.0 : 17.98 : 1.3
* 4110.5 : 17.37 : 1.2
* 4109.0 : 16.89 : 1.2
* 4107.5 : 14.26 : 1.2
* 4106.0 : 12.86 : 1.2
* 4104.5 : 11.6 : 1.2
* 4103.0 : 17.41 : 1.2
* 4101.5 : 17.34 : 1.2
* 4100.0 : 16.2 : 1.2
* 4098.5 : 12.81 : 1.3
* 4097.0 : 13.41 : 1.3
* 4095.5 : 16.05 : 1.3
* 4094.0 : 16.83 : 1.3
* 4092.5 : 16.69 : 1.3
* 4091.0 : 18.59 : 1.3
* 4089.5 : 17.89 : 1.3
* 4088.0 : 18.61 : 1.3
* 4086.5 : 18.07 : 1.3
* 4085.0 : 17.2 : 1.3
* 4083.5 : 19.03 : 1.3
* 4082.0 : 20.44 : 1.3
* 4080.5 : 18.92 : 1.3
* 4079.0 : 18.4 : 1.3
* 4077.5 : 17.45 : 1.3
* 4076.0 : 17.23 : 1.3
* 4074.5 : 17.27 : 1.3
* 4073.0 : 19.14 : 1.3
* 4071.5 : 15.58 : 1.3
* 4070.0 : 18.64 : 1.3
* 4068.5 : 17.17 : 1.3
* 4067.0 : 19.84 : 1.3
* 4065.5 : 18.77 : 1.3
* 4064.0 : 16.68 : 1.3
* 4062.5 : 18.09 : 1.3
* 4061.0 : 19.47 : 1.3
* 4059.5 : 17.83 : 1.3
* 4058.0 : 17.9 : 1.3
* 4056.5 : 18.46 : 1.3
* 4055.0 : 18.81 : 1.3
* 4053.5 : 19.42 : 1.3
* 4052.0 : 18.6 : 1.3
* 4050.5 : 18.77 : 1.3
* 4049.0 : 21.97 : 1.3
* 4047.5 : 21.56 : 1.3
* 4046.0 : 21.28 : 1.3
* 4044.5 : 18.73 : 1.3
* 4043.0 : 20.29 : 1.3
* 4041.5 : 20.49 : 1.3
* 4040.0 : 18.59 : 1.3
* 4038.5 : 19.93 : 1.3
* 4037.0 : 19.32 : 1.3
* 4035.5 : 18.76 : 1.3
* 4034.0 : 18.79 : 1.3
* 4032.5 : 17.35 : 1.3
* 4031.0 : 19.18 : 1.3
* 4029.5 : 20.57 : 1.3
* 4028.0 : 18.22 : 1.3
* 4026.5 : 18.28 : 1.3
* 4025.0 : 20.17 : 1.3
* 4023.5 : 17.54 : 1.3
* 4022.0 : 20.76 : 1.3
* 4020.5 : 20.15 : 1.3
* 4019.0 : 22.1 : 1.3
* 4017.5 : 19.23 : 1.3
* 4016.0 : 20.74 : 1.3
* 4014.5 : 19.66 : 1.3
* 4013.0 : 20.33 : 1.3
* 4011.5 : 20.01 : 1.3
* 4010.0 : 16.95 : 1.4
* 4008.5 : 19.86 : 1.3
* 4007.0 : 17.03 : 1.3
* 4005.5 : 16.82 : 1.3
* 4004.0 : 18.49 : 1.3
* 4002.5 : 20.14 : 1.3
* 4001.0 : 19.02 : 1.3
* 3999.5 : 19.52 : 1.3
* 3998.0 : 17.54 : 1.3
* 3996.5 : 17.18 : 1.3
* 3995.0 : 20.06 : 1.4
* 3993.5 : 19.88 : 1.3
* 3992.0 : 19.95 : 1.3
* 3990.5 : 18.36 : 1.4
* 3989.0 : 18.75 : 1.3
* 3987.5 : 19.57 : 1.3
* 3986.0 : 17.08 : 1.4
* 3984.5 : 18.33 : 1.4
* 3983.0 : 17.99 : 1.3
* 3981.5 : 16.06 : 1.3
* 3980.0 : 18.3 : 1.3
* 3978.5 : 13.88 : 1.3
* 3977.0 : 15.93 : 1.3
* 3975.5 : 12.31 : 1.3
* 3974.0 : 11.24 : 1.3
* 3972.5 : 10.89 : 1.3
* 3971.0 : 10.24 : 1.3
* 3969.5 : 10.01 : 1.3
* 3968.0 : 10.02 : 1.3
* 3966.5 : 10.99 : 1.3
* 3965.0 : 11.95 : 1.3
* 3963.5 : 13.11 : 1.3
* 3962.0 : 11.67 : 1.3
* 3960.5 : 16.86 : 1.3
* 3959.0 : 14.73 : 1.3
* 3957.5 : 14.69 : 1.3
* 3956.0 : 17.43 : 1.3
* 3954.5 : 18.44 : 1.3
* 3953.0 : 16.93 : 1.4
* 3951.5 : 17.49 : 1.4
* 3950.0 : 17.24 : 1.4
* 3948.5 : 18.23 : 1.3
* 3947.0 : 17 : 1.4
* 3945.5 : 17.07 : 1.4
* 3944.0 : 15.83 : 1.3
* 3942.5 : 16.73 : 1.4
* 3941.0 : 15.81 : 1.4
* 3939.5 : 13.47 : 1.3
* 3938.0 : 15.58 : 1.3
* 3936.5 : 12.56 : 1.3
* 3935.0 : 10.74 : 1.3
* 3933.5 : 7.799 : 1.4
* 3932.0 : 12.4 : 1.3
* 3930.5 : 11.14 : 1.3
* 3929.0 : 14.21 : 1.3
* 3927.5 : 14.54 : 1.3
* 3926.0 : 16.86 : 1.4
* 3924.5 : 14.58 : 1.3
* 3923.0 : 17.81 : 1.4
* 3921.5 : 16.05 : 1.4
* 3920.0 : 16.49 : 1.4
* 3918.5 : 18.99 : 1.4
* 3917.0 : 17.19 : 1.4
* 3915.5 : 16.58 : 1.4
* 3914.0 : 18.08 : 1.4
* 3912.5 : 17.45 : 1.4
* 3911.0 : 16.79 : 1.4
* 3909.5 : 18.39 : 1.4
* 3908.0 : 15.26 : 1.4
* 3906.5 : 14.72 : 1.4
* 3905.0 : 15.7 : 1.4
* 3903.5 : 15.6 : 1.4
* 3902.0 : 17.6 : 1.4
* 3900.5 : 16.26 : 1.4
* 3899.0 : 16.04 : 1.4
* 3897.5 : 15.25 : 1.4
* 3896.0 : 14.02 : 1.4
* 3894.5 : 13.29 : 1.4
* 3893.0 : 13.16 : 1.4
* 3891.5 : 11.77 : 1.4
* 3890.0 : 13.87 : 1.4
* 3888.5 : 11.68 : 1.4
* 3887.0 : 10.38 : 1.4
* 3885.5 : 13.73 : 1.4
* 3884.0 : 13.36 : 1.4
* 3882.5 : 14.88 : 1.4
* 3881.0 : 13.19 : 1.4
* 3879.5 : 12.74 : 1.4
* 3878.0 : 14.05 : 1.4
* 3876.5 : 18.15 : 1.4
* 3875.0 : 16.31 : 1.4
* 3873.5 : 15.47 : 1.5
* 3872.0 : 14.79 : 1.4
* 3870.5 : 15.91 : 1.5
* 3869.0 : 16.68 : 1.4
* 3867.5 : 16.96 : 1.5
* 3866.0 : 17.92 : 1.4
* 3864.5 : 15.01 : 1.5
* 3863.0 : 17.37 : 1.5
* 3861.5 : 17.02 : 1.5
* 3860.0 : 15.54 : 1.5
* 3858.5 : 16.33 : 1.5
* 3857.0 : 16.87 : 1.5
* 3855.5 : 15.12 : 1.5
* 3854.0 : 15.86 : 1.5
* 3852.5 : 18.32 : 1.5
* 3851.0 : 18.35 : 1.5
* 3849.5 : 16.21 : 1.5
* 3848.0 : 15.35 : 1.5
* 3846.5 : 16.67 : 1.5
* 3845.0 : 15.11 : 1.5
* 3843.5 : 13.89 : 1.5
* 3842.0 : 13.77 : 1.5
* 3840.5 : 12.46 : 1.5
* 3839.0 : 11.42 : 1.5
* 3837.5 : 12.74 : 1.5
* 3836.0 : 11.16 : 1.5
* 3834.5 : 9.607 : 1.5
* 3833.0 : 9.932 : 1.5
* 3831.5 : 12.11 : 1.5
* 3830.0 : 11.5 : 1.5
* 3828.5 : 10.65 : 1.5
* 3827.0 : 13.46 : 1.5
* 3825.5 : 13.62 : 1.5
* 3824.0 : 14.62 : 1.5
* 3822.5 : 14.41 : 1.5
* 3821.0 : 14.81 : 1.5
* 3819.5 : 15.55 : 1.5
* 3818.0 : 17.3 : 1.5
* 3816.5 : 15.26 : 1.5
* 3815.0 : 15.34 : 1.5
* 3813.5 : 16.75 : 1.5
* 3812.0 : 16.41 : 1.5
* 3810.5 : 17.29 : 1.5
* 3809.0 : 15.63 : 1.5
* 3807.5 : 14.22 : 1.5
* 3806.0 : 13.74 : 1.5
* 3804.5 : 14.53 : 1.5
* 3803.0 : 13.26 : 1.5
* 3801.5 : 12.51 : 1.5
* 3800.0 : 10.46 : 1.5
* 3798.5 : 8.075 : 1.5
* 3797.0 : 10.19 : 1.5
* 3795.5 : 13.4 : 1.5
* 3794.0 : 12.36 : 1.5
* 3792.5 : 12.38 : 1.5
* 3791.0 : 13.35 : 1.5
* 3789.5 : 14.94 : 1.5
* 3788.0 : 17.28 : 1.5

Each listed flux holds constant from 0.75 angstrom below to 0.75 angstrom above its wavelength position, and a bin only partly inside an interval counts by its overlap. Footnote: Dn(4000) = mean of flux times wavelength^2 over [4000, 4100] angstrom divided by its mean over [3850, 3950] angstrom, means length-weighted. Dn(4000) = 1.31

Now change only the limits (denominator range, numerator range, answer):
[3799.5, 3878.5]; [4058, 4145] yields 1.36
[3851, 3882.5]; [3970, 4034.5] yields 1.20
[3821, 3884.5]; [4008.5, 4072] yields 1.44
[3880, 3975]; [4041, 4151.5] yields 1.34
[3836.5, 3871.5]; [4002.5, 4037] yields 1.33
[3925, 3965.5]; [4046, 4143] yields 1.30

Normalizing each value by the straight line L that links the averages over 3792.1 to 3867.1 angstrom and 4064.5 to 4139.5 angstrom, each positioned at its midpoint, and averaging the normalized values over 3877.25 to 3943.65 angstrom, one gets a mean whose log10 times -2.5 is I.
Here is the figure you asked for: 0.04 mag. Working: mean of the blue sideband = 14.3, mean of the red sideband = 17.5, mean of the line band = 14.7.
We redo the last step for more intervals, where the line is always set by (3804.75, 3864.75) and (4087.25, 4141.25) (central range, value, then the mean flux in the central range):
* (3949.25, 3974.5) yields 0.153 mag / 13.8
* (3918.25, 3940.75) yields 0.104 mag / 14.1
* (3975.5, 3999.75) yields -0.108 mag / 17.8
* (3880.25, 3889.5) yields 0.174 mag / 12.9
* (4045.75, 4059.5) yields -0.164 mag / 19.5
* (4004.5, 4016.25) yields -0.154 mag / 18.8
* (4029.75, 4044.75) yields -0.158 mag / 19.2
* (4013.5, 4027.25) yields -0.205 mag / 19.9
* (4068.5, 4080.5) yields -0.047 mag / 17.7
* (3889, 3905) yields 0.042 mag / 14.7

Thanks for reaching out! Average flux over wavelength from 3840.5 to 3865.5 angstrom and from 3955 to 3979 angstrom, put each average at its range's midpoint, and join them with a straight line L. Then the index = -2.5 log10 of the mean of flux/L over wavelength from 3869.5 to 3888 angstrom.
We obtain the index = 0.06 mag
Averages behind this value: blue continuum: 16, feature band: 14.4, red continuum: 12.9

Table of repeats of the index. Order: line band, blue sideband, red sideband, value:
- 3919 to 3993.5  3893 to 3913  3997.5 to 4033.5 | 0.154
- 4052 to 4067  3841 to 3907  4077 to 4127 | -0.102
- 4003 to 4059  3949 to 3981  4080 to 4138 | -0.235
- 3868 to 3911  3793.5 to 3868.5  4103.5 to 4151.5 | 0.019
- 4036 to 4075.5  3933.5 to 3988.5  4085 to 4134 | -0.167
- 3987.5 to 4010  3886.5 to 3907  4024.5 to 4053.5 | -0.041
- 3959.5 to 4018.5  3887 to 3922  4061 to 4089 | 0.020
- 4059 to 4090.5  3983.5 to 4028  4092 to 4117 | -0.079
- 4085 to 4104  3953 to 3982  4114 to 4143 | 0.060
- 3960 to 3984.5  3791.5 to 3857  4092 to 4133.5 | 0.157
